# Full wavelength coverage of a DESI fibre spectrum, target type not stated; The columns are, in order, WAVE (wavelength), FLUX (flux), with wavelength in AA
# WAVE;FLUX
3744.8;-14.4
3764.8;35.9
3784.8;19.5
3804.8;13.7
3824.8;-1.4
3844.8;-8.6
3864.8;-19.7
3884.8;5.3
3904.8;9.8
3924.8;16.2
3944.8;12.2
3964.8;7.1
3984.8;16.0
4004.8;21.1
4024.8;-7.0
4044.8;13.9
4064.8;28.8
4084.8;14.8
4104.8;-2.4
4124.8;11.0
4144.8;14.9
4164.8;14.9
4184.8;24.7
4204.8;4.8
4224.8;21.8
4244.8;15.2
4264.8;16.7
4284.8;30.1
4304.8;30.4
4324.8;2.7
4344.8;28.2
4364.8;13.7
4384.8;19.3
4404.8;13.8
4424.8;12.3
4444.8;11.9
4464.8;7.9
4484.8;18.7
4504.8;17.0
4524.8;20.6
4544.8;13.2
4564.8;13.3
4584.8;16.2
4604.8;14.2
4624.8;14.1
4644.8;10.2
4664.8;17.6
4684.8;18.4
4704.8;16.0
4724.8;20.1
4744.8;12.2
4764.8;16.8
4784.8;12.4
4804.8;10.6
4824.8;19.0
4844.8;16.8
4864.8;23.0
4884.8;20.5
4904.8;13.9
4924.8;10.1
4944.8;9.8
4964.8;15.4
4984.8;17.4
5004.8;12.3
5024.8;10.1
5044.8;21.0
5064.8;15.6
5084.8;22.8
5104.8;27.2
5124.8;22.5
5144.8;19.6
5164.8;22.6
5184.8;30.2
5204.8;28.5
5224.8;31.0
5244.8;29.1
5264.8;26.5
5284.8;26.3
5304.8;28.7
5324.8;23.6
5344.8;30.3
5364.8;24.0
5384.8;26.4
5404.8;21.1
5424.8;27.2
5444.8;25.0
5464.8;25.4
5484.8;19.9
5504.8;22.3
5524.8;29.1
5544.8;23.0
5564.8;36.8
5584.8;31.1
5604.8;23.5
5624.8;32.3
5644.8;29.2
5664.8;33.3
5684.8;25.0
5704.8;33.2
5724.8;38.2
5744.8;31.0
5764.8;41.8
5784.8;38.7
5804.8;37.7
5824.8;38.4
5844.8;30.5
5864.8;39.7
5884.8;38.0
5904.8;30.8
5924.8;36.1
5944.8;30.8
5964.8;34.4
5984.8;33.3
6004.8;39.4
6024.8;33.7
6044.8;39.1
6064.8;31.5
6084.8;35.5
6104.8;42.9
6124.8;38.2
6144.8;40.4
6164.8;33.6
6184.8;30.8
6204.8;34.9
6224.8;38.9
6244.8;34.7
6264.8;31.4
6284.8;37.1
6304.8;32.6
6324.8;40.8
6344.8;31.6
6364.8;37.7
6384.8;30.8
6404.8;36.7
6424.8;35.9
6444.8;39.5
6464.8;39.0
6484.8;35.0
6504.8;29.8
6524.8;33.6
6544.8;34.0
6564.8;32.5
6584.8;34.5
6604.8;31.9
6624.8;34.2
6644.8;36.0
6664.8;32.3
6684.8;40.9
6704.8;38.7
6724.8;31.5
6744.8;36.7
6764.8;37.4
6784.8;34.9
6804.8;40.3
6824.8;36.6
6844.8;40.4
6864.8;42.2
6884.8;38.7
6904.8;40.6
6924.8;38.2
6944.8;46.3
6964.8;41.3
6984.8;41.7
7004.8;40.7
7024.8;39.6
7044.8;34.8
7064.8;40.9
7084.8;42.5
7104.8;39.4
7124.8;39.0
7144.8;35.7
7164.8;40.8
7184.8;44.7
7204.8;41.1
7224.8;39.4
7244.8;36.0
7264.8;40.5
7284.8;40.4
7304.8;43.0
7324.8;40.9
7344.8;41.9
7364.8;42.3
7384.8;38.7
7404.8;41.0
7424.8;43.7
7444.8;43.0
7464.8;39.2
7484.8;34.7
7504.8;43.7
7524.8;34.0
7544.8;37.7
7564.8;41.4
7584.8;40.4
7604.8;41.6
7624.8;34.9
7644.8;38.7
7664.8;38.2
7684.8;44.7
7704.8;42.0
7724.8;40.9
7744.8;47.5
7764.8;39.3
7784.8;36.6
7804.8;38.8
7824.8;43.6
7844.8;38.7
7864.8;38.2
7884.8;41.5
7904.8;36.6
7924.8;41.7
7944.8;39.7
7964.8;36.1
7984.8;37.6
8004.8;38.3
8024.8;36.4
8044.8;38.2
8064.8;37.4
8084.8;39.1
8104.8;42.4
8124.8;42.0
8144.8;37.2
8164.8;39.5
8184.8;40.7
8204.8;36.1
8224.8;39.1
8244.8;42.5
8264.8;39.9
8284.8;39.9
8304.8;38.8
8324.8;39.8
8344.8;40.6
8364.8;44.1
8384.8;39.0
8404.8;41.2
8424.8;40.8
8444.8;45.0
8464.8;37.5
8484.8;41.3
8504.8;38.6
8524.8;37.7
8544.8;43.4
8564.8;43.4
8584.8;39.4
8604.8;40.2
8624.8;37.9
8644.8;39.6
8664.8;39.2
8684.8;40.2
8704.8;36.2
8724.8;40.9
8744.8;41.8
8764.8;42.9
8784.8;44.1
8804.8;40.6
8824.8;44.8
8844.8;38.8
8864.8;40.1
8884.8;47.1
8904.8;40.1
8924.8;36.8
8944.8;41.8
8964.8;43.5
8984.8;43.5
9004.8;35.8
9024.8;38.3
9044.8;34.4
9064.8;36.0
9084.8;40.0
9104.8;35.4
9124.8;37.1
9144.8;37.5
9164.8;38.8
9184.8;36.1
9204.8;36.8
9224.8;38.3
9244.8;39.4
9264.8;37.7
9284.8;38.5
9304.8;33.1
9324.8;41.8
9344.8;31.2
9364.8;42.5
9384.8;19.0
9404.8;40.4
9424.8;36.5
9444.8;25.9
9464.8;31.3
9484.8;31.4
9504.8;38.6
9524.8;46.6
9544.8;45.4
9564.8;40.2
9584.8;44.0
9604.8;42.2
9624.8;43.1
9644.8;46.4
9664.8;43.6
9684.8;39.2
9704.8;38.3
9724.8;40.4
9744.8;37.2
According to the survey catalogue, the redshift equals 0.28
